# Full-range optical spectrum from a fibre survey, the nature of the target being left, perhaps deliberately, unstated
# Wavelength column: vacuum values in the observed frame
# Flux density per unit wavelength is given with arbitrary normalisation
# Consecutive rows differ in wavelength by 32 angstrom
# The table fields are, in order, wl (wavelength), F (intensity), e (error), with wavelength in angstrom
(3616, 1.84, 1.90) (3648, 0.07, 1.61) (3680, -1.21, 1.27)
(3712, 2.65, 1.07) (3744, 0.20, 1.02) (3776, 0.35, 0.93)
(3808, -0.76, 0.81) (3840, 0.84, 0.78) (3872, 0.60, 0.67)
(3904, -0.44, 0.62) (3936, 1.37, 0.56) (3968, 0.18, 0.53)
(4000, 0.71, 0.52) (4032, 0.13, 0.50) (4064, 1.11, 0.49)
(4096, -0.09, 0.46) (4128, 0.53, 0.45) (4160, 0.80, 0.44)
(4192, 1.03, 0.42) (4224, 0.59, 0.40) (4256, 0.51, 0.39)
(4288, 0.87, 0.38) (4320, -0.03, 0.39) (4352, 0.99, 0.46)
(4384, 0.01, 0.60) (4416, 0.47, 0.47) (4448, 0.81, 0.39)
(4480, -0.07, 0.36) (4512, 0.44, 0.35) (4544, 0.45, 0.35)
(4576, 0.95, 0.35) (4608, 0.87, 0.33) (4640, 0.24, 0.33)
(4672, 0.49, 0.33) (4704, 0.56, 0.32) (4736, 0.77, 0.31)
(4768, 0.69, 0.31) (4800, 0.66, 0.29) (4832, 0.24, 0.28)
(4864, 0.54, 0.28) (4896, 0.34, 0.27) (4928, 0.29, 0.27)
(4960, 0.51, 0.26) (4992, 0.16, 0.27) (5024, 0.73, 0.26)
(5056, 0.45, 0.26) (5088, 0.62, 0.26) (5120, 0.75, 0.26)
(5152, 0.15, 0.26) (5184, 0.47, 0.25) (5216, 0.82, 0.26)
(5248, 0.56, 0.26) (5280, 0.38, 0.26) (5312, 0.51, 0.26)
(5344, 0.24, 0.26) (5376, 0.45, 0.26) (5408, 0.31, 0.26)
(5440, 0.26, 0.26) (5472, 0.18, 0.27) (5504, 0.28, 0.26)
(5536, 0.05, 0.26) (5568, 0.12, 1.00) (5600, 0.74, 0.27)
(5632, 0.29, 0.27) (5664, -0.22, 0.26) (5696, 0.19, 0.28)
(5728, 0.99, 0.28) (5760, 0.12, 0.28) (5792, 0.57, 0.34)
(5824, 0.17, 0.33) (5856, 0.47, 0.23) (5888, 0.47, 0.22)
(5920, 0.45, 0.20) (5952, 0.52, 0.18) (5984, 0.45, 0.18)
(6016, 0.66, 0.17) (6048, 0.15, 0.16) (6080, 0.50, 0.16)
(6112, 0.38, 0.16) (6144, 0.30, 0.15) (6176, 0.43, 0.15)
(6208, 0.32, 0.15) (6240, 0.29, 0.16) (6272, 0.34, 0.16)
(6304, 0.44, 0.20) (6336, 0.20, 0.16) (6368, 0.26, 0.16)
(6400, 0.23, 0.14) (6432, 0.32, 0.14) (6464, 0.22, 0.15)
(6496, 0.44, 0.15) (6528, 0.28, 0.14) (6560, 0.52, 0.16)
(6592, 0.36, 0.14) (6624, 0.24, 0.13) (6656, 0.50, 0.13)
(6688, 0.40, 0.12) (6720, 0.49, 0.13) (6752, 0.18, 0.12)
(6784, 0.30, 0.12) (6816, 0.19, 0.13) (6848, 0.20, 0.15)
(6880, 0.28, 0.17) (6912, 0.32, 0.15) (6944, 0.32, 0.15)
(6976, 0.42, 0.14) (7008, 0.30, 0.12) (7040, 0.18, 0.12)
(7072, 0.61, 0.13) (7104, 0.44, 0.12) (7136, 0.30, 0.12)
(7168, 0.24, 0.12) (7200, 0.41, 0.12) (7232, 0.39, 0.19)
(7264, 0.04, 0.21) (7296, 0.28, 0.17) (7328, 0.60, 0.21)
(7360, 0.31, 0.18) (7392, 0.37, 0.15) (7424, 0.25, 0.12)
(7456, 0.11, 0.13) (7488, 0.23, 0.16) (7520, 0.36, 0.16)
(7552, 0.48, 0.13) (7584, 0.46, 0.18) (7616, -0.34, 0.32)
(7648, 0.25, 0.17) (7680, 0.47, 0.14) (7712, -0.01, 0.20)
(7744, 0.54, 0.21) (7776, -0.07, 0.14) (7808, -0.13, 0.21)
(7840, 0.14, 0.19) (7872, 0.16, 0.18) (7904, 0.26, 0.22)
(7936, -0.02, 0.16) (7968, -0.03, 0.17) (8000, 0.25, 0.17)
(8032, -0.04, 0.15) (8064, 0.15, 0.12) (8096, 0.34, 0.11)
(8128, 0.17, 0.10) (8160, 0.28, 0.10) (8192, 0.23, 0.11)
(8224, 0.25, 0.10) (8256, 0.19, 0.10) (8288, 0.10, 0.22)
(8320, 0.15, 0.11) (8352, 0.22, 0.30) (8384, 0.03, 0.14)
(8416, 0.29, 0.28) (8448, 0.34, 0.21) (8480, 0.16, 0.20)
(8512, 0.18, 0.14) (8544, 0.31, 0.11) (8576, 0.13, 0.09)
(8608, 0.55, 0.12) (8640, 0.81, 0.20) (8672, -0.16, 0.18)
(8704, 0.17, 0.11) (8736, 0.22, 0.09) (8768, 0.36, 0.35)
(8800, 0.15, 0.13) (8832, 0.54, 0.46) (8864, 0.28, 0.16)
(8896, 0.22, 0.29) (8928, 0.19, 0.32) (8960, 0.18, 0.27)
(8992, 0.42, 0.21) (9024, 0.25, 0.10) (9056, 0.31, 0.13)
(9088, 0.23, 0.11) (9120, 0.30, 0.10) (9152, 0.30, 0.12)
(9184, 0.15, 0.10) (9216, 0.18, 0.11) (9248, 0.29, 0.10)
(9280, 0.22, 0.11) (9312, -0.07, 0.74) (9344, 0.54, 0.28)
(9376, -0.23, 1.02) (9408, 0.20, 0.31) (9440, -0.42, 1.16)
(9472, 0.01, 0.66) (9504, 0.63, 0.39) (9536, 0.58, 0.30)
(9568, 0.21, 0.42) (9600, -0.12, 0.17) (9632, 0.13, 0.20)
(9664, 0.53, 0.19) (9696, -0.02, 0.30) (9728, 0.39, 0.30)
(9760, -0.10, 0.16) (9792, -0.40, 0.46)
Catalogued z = 1.31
